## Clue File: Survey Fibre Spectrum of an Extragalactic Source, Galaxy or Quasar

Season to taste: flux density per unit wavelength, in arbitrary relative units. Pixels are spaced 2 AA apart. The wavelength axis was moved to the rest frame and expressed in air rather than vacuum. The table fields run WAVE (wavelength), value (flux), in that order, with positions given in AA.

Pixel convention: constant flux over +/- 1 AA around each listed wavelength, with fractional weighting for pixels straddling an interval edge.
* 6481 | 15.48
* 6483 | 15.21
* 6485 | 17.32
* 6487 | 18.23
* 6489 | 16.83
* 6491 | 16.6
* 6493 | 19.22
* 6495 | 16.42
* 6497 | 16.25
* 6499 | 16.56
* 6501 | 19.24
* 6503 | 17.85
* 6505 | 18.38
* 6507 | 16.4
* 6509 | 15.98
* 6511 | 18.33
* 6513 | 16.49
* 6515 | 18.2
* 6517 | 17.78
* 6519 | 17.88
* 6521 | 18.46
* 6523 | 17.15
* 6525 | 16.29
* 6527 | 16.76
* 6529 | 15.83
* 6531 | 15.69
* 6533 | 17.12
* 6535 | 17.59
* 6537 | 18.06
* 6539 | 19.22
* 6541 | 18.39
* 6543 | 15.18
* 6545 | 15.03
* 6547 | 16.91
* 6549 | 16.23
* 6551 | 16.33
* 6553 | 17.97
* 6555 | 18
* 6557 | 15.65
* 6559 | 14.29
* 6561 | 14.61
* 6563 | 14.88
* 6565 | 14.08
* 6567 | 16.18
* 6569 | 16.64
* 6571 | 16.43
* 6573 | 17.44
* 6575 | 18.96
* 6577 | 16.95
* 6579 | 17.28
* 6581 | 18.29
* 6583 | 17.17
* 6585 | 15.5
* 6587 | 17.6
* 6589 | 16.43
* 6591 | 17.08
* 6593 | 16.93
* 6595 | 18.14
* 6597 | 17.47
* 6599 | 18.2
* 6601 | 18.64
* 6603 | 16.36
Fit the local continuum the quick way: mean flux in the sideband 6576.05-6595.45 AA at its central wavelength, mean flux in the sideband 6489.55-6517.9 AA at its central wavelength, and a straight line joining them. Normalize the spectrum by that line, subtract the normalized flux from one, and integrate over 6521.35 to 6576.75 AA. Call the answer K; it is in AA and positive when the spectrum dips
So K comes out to 2.1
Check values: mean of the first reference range 17.4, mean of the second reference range 17.1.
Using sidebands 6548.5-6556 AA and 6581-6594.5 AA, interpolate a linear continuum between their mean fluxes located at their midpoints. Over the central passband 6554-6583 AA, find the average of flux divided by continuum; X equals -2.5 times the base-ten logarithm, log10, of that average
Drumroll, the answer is 0.04 mag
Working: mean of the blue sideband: 17.2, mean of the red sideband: 16.9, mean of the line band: 16.4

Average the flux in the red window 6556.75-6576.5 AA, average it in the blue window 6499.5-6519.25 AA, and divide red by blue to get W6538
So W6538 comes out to 0.9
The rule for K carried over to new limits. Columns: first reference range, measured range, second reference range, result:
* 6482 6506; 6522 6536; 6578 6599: 0.54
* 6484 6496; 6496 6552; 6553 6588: -0.27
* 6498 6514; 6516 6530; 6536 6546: 0.11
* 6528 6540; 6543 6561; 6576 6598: 1.13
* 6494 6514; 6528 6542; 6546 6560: -0.57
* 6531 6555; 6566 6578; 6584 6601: 0.06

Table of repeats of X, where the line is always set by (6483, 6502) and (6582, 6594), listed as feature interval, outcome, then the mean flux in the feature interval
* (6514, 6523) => -0.05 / 18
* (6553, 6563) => 0.08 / 15.8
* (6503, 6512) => -0.01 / 17.3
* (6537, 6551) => 0.01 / 16.9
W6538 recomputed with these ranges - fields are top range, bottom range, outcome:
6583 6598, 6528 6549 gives 1.01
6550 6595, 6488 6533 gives 0.97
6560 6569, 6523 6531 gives 0.93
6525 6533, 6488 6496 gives 0.94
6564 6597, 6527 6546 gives 1.00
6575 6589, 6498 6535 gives 1.00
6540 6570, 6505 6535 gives 0.94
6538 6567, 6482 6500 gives 0.96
